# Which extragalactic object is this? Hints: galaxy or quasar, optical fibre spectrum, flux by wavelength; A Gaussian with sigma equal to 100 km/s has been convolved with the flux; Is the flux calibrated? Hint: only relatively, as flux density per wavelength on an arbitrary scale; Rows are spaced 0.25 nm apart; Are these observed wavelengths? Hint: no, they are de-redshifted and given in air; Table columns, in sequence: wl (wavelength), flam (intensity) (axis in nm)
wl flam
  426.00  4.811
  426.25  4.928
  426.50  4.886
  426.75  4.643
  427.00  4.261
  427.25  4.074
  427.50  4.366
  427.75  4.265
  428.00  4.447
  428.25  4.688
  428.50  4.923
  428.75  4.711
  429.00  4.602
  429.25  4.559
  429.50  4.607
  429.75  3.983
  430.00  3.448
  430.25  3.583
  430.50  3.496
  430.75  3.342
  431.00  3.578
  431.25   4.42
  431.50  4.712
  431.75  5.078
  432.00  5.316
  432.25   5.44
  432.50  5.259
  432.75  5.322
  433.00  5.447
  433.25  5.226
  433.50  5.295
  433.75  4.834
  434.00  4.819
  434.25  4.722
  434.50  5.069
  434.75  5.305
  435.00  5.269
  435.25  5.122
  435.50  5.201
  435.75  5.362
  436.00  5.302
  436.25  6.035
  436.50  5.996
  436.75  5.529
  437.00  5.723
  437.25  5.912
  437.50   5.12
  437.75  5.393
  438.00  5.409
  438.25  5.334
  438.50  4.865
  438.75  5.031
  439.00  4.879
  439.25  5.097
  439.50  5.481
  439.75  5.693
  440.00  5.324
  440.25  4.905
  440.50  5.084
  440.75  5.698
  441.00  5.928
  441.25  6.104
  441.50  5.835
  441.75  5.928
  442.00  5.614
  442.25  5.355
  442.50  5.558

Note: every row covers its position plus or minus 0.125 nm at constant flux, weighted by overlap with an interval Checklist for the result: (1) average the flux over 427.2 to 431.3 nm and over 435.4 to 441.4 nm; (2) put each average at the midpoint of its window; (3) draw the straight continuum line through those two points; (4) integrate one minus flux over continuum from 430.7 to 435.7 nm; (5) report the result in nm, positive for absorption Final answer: -0.26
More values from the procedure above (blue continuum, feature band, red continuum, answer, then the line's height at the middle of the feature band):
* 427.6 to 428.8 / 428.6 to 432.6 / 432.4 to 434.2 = 0.39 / 4.86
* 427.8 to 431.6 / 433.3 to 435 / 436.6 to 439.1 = -0.08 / 4.82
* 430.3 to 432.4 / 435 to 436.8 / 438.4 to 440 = -0.23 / 4.86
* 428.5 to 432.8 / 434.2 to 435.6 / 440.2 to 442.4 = -0.06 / 4.91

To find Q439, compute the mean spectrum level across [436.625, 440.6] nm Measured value 5.3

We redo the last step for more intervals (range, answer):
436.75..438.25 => 5.5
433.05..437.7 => 5.33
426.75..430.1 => 4.4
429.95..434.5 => 4.66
